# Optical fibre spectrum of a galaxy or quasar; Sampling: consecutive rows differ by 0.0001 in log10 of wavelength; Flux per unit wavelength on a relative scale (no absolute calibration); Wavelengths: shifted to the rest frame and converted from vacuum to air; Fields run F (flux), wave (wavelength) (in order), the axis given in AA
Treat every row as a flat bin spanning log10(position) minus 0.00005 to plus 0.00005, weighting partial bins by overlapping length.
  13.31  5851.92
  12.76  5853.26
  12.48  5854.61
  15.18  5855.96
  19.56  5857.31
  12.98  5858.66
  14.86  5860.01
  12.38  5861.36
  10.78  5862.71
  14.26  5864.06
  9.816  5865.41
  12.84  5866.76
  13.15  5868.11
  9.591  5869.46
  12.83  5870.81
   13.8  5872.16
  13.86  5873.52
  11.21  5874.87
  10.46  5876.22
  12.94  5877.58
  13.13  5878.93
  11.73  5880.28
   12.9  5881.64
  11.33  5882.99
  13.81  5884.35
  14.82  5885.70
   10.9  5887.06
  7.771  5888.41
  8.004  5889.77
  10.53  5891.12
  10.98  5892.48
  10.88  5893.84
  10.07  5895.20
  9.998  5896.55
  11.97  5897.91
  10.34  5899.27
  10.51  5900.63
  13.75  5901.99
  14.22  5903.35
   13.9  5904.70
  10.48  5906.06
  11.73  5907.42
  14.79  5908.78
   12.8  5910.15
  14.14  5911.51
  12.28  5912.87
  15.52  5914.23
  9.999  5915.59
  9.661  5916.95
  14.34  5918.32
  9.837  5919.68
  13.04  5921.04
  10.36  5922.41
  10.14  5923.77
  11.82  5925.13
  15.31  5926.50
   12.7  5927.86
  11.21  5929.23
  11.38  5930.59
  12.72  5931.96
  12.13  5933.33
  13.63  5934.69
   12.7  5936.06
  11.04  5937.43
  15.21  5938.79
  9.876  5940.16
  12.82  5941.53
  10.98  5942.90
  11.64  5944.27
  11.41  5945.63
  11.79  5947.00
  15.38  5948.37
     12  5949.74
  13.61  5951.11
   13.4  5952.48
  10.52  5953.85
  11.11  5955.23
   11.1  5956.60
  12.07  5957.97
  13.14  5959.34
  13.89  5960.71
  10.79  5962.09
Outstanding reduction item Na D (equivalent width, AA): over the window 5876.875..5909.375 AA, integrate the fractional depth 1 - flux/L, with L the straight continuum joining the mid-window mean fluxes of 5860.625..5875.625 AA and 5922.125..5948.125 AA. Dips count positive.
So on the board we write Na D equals 1.3 AA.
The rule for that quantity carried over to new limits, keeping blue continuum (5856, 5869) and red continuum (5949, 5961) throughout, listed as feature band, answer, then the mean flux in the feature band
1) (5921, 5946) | 0.9 AA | 12.1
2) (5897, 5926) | 1.5 AA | 12.2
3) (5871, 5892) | 2.2 AA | 11.8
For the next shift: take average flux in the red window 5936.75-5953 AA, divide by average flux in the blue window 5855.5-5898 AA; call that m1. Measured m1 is 1.02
